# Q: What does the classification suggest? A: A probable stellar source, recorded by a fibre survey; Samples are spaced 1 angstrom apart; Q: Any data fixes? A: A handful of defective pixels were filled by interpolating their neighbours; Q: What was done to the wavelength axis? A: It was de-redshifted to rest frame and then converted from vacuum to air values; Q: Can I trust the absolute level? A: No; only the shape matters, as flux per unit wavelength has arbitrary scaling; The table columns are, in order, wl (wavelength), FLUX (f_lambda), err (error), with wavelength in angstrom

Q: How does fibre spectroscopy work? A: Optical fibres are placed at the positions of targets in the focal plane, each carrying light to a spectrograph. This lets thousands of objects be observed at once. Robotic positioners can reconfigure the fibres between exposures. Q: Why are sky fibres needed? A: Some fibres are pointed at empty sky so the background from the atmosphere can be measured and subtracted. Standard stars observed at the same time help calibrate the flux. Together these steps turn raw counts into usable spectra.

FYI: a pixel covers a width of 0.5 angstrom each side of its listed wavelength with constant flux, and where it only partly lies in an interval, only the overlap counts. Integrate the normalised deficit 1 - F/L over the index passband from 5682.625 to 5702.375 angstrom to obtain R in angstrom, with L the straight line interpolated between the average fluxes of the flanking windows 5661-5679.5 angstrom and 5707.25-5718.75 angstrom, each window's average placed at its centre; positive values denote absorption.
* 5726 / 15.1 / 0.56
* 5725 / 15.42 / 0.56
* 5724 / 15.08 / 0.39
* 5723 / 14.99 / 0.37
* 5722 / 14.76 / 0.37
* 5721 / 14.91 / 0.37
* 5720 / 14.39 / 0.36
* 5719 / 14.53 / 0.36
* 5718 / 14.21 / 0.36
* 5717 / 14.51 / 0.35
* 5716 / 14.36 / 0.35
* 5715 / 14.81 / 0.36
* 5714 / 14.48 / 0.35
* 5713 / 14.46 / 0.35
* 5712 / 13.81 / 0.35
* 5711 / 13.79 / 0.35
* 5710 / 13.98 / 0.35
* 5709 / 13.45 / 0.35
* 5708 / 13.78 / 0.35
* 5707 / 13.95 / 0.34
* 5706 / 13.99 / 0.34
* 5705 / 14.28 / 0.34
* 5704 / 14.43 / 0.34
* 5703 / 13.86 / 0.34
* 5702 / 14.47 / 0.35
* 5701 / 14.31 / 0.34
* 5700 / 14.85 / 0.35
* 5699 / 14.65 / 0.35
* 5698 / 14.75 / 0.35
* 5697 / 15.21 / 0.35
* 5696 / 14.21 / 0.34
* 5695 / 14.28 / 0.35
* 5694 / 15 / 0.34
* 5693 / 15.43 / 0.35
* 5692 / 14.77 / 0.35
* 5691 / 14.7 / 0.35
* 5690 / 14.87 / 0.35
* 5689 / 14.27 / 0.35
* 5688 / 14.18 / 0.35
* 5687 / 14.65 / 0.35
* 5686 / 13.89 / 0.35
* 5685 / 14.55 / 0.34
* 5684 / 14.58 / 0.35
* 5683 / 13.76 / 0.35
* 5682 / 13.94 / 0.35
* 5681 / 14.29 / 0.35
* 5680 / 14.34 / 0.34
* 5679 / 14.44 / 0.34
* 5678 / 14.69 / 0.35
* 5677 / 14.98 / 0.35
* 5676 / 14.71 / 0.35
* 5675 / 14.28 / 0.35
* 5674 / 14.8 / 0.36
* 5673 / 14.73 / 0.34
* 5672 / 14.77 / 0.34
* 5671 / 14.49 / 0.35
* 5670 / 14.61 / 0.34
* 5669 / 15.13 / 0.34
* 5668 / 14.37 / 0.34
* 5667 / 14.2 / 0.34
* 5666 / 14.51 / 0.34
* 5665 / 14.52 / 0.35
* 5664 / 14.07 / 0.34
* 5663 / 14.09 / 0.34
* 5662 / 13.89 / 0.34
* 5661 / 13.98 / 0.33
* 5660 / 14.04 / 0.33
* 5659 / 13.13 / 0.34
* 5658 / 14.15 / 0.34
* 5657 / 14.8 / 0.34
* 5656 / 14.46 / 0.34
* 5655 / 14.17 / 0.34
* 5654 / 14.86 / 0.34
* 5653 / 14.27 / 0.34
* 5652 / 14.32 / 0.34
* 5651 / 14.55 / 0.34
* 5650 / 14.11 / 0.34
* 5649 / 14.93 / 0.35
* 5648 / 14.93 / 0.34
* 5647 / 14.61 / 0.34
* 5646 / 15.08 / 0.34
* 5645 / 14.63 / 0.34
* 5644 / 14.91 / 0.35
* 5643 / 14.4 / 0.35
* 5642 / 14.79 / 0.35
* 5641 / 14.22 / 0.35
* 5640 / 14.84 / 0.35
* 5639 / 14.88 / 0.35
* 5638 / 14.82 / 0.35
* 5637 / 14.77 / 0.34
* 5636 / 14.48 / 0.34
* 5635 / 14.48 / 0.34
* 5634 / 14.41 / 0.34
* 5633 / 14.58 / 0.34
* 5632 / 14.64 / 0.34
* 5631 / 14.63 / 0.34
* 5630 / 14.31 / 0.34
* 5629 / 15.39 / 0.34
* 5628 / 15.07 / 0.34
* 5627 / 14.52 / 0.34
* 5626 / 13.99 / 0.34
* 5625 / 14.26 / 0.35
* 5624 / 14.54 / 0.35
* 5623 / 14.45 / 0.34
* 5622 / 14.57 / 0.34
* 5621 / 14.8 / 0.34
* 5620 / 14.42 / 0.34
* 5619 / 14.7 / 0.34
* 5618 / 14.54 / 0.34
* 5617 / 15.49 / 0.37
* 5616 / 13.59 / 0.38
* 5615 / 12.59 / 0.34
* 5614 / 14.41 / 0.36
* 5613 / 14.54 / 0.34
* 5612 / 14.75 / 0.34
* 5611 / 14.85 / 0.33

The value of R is -0.4 angstrom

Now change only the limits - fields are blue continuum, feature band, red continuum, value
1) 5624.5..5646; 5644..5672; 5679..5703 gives 0.3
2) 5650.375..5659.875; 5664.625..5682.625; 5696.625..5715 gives -0.3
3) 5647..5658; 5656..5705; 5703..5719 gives -0.3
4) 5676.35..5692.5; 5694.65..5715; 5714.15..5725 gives 0.4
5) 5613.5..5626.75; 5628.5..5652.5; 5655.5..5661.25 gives -0.8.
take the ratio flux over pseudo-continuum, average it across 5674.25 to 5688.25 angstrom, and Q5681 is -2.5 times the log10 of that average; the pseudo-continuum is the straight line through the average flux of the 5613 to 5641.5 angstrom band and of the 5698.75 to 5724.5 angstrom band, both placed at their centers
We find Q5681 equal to 0.001 mag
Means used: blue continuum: 14.5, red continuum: 14.3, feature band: 14.4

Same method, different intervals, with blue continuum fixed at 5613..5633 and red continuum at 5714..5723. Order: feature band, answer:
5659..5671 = 0.02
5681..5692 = 0.01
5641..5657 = -0.01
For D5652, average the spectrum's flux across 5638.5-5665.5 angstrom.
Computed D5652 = 14.4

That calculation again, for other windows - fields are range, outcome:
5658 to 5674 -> 14.3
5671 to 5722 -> 14.4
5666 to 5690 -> 14.5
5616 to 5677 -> 14.5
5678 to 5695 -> 14.5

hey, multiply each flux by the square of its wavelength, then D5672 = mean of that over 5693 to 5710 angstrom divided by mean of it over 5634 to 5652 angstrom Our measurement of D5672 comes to 1.0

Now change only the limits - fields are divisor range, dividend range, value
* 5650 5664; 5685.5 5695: 1.04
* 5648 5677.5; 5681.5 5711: 1.01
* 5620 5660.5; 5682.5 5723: 1.01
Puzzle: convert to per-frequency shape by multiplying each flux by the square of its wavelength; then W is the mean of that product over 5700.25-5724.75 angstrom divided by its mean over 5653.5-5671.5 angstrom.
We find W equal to 1.0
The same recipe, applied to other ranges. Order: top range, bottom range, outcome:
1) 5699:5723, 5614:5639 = 1.02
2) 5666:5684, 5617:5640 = 1.01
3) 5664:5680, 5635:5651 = 1.00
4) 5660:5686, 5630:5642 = 1.00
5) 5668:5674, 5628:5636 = 1.02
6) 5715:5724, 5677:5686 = 1.03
